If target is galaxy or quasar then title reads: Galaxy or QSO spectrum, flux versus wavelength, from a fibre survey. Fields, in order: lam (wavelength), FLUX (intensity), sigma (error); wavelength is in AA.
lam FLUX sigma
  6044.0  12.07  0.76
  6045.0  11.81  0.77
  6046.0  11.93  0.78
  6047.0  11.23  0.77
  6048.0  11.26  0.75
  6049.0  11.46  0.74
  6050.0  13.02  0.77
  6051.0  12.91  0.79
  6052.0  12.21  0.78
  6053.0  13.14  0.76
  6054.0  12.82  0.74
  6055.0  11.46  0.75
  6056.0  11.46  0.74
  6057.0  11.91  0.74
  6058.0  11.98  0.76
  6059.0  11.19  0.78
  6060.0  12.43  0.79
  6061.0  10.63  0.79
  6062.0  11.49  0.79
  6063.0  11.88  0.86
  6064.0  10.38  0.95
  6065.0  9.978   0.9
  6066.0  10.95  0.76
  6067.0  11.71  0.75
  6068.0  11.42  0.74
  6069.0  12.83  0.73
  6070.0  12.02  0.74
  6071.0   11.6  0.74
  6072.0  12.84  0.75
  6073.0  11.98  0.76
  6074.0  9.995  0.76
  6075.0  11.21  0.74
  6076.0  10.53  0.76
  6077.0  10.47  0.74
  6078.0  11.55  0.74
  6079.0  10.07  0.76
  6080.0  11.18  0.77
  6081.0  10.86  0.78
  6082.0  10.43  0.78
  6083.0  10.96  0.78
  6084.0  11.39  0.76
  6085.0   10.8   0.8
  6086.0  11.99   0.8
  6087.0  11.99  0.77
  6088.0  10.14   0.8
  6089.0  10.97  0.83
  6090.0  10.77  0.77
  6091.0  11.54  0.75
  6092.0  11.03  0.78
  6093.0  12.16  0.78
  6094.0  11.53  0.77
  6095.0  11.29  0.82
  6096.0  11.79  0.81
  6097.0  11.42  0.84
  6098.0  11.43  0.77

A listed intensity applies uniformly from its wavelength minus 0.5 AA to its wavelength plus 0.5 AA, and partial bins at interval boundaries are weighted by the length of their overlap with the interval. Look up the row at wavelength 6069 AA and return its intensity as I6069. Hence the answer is 12.83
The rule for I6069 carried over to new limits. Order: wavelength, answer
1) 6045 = 11.81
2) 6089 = 10.97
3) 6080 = 11.18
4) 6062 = 11.49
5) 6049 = 11.46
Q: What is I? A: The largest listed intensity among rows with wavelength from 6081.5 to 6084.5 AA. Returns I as 11.39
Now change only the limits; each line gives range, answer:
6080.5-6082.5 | 10.86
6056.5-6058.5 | 11.98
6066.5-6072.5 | 12.84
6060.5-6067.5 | 11.88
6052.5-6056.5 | 13.14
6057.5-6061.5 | 12.43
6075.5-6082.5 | 11.55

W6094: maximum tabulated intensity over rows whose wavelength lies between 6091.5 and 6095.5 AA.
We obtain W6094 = 12.16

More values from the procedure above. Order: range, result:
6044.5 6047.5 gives 11.93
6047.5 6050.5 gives 13.02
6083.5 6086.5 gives 11.99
